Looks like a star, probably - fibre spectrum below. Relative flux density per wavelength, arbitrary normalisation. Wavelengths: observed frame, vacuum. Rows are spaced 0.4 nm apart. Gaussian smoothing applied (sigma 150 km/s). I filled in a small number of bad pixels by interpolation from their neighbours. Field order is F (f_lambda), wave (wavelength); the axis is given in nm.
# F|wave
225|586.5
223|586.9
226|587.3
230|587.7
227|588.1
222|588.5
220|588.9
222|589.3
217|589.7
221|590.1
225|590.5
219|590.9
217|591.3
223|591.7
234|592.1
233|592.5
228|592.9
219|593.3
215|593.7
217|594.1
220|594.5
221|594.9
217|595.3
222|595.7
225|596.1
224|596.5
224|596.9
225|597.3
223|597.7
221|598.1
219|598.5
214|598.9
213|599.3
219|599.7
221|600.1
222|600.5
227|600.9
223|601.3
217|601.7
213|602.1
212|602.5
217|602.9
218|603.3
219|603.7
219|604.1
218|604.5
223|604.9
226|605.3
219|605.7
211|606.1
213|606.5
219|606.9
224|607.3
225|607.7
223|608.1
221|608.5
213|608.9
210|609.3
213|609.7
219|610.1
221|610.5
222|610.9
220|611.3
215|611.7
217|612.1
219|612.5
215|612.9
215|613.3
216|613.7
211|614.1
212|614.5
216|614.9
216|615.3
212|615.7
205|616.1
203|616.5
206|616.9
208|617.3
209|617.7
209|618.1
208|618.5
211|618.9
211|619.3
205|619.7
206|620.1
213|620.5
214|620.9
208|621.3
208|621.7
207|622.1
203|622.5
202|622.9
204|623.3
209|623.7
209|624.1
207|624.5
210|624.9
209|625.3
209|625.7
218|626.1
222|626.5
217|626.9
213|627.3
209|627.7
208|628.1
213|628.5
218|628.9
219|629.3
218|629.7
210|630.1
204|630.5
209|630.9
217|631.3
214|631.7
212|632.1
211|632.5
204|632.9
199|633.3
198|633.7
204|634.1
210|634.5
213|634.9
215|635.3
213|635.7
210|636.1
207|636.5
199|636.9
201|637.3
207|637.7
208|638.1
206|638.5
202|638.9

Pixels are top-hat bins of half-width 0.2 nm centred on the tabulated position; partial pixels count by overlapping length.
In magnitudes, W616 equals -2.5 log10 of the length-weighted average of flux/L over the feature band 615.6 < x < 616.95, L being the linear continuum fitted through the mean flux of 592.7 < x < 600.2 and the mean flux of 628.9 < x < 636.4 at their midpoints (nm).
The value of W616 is 0.04 mag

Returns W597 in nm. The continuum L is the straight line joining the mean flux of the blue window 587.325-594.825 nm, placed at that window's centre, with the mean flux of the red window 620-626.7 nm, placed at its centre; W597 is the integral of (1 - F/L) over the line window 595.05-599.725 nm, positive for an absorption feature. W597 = -0.01 nm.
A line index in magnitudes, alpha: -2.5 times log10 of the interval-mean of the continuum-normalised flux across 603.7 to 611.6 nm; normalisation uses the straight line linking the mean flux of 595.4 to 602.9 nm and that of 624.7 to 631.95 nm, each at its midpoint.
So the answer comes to 0.00 mag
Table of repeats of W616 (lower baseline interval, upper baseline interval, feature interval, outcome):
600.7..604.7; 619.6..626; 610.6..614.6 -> -0.016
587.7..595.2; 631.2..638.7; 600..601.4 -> -0.021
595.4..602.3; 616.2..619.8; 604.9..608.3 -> -0.024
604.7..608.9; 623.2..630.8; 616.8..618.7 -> 0.039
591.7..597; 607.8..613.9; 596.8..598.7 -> -0.002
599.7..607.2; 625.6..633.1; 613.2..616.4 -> 0.019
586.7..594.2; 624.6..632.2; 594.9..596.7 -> -0.001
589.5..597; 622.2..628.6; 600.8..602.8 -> 0.005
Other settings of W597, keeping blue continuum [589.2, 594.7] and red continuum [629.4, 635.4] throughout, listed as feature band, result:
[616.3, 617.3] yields 0.04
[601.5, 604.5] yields 0.03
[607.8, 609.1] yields -0.02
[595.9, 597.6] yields -0.03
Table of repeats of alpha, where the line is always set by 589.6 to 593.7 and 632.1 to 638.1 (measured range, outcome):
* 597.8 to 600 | 0.015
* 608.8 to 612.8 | -0.005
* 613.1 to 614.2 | 0.003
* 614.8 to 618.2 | 0.024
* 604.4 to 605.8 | -0.018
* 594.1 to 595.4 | 0.015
